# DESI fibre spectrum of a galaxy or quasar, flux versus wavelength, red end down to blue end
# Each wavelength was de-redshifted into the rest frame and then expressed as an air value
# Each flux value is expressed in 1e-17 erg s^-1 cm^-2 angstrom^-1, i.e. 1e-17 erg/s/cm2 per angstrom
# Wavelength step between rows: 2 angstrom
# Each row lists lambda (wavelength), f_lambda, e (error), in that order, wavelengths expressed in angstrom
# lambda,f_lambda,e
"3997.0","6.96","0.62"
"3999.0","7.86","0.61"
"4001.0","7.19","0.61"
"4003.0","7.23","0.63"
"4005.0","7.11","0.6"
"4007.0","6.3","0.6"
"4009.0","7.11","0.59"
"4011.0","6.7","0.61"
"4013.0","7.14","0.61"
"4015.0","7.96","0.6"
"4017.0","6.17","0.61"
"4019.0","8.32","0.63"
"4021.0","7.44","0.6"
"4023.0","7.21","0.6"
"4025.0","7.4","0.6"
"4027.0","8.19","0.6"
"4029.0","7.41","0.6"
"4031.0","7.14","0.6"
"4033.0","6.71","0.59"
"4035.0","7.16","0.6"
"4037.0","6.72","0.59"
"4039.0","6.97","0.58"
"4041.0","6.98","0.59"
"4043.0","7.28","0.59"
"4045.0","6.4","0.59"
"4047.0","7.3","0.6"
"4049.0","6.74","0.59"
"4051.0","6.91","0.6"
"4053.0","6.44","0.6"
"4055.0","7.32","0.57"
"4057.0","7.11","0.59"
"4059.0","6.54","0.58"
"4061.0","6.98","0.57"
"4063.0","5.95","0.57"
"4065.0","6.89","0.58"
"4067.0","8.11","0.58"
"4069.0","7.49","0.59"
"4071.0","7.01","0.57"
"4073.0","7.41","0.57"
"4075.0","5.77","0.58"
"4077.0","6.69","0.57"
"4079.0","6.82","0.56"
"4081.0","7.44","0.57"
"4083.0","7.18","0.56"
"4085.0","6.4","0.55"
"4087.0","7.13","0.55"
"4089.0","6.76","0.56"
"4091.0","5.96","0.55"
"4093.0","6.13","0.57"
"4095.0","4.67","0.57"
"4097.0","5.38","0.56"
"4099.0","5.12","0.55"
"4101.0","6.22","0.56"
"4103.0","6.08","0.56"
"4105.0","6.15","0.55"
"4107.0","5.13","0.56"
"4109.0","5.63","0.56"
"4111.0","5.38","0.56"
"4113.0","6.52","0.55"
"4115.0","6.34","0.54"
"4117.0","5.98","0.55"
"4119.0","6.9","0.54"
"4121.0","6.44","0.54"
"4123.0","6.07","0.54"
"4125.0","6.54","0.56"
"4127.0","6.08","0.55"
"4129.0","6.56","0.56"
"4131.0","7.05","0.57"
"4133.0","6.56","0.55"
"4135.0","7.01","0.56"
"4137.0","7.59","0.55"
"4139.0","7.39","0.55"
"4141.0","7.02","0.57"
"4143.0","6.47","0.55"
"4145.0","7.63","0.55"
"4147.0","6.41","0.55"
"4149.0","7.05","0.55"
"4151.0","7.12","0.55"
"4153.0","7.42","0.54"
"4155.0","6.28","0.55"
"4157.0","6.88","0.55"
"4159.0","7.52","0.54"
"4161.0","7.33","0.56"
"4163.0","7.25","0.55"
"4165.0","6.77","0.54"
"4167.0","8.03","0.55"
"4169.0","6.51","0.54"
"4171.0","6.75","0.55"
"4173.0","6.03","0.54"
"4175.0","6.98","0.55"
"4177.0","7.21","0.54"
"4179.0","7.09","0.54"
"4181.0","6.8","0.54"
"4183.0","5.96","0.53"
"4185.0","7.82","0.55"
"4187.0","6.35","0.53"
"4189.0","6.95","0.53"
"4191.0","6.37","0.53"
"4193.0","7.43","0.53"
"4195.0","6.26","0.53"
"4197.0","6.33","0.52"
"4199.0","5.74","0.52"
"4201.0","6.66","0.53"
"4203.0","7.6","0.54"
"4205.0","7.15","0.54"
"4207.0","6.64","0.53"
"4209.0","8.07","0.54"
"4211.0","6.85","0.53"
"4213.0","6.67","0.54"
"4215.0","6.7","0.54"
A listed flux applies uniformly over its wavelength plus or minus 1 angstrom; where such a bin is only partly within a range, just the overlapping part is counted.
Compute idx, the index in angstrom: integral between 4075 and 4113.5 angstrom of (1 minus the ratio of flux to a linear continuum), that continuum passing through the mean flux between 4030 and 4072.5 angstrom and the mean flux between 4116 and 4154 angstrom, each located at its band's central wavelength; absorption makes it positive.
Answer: 4.2 angstrom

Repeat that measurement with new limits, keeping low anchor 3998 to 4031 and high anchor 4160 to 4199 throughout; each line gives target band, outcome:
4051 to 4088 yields 1.09 angstrom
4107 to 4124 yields 2.20 angstrom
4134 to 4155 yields -0.45 angstrom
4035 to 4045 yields 0.38 angstrom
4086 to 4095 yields 1.00 angstrom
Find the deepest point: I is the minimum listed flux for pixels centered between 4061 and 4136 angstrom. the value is 4.67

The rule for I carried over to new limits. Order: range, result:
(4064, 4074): 6.89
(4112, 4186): 5.96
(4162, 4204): 5.74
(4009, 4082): 5.77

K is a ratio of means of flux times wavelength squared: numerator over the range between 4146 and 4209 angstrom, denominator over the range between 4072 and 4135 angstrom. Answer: 1.1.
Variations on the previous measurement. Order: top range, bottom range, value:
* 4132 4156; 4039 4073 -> 1.05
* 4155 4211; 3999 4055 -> 1.05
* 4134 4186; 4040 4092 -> 1.07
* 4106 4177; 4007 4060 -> 1.00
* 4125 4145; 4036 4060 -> 1.04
